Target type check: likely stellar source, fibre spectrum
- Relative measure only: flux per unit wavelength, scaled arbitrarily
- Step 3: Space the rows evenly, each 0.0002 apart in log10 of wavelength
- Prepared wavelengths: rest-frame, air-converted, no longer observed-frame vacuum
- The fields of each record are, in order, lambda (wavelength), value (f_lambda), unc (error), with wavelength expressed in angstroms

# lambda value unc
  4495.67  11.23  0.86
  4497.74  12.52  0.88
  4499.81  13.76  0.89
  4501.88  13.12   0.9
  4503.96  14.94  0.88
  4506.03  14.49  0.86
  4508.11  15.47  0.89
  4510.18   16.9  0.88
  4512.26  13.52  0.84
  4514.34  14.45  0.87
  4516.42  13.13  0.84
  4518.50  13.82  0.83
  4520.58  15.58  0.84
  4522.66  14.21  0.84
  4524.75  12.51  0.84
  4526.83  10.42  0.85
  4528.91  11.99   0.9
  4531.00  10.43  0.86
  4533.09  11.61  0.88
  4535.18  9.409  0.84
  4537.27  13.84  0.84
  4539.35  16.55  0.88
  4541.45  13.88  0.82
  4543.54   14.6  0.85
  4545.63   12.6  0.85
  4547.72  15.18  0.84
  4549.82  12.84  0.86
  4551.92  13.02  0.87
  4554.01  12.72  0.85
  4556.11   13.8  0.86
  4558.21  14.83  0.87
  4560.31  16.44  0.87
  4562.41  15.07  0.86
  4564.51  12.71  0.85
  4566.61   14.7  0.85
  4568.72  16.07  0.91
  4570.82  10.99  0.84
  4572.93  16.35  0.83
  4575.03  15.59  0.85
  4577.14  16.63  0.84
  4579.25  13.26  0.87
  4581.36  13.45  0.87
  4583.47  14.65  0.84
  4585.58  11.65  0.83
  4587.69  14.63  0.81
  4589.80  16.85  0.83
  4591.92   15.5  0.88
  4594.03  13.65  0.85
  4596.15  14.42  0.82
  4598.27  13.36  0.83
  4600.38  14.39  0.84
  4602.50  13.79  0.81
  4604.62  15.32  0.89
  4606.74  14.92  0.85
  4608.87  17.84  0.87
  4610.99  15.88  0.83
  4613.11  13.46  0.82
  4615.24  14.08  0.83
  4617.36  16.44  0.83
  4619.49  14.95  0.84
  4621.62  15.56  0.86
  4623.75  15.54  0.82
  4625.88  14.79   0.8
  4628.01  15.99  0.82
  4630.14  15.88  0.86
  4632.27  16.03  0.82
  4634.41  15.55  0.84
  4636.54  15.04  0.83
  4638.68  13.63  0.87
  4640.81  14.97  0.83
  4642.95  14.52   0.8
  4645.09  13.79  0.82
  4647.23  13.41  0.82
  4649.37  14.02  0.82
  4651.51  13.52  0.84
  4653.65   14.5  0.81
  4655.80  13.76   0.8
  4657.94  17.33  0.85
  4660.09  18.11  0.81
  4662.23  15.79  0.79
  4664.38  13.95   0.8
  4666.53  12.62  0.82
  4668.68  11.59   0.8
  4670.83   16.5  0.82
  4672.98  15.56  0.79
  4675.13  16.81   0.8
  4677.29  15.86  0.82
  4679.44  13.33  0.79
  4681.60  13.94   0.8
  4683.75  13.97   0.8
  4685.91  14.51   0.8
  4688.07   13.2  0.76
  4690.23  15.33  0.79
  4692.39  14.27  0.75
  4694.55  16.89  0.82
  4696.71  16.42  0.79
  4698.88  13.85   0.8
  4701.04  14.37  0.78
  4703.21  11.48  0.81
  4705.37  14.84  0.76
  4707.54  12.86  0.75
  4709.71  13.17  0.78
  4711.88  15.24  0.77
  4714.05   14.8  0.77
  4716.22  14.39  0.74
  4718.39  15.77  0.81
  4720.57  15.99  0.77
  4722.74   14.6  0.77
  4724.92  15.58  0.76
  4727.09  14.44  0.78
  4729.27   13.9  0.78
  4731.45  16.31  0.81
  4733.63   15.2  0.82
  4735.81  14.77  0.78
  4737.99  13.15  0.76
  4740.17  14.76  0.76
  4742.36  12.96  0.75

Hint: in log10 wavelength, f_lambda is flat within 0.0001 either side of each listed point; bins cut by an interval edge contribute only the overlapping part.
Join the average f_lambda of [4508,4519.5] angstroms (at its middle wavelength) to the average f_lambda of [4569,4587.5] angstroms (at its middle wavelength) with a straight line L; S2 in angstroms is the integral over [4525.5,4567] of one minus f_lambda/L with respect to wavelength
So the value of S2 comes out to 3.0 angstroms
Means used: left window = 14.5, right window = 14.2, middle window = 13.3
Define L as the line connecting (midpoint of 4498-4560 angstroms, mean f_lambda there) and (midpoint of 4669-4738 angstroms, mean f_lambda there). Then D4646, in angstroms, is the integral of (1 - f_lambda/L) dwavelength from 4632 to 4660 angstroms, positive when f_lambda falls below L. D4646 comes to -0.7 angstroms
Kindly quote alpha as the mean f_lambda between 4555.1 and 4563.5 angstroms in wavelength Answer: 15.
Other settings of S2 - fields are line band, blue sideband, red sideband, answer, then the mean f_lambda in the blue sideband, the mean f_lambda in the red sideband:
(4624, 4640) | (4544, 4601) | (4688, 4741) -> -0.94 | 14.3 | 14.7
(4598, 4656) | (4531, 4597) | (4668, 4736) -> -2.05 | 14.1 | 14.7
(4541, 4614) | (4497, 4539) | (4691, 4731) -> -3.61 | 13.4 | 14.6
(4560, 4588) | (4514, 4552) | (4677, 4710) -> -2.00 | 13.1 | 14.3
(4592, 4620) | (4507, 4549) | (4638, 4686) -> -1.34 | 13.5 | 14.6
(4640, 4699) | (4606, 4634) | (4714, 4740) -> 1.86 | 15.5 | 14.9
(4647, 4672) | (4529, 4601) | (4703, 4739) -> -0.52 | 14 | 14.6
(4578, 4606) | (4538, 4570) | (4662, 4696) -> 0.30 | 14.3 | 14.6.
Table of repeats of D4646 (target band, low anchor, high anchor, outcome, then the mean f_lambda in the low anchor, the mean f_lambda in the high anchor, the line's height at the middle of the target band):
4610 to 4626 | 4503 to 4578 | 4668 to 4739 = -0.94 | 13.9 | 14.7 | 14.3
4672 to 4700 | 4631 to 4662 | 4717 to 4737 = 0.20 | 14.9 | 15.2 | 15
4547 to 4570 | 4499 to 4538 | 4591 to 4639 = -0.34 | 13.3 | 15.1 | 14.1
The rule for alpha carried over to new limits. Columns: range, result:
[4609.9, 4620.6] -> 15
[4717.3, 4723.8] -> 15.5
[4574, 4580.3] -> 15.1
